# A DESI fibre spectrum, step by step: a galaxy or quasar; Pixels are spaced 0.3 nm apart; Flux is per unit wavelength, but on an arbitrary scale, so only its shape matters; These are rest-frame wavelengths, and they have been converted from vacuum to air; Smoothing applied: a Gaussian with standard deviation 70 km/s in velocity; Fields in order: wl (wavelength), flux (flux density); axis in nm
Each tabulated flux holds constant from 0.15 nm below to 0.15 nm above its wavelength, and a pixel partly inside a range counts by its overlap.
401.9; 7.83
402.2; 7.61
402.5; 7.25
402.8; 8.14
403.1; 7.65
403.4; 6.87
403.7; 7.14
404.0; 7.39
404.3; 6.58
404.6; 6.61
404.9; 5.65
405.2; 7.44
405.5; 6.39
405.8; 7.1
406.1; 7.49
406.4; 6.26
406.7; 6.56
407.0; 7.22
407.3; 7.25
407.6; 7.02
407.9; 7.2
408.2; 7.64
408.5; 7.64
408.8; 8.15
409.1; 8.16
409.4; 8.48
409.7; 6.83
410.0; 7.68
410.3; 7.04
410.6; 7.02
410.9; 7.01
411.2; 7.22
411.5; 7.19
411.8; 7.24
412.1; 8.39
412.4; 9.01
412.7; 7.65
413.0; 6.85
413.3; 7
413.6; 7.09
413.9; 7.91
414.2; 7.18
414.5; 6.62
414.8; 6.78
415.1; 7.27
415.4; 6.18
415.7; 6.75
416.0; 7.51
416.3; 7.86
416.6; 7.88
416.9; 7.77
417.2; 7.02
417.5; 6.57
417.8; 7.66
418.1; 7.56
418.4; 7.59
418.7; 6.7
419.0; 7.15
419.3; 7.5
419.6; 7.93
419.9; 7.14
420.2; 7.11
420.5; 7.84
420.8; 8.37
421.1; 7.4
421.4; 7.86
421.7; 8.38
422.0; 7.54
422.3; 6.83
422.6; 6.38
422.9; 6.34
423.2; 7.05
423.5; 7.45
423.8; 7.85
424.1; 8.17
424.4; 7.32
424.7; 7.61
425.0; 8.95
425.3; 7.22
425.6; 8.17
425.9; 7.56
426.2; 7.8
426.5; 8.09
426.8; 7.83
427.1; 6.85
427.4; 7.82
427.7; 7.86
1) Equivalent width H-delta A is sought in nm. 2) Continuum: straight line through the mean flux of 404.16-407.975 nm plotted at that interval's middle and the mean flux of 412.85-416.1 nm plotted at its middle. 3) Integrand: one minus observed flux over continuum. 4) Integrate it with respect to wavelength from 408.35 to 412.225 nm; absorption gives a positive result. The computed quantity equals -0.350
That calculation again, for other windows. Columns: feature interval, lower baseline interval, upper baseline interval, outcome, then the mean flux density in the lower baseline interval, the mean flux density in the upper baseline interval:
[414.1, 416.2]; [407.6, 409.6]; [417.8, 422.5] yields 0.198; 7.79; 7.52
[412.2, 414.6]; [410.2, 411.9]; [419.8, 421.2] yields -0.072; 7.12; 7.59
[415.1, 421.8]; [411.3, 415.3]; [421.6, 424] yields -0.126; 7.38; 7.22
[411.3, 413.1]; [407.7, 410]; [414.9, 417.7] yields -0.060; 7.71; 7.2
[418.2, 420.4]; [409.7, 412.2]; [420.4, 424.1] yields 0.030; 7.3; 7.46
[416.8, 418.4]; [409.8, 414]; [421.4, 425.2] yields 0.030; 7.44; 7.5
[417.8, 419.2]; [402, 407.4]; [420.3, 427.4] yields 0.027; 7.04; 7.6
